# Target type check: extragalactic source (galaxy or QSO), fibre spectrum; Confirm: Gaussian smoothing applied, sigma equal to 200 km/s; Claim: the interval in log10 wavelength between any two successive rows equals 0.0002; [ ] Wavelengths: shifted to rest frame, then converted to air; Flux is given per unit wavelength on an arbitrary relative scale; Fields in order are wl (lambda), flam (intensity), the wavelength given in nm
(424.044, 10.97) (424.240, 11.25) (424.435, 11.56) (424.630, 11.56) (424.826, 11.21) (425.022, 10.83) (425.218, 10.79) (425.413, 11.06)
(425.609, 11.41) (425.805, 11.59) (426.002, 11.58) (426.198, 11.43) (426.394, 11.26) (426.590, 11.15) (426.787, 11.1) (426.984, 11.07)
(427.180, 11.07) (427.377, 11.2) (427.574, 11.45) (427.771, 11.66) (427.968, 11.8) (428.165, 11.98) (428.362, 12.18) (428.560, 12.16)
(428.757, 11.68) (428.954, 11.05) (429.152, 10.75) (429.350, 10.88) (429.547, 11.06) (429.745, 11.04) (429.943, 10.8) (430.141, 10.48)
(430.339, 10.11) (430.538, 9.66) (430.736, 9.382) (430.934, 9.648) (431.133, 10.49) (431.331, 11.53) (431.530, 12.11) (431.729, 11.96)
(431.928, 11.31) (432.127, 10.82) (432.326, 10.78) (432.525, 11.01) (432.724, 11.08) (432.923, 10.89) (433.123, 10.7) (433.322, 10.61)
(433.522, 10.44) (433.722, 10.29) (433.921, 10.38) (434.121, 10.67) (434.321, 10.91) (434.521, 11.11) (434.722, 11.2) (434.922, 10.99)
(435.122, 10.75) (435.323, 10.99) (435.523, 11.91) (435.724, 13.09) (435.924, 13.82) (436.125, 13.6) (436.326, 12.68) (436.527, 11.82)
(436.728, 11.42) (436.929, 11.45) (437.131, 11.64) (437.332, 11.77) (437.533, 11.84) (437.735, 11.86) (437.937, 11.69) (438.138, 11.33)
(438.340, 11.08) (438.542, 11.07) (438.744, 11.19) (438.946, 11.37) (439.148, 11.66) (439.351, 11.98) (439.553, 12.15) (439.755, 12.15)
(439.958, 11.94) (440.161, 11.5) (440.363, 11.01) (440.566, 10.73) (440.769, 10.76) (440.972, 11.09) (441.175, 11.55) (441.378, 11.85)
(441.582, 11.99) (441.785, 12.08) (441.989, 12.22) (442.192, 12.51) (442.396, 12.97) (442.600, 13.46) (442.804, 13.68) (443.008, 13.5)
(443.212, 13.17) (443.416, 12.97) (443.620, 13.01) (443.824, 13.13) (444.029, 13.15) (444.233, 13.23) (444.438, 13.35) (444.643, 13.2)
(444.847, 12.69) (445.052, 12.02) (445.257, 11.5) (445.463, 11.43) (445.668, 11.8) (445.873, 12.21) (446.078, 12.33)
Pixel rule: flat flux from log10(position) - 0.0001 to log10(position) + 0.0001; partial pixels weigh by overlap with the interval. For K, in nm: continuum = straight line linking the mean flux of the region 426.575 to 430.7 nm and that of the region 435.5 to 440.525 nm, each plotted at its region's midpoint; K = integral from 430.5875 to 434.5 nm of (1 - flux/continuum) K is 0.22 nm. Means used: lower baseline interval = 11.1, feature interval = 10.8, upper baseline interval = 11.9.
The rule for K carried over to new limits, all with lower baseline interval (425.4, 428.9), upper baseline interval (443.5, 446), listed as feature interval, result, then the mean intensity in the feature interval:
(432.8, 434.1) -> 0.14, 10.6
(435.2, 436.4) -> -0.06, 12.6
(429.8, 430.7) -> 0.11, 10.2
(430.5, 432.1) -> 0.13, 10.8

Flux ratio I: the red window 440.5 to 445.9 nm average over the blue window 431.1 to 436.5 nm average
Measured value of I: 1.09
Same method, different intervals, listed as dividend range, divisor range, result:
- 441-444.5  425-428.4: 1.12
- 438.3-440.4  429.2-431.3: 1.11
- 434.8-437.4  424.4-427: 1.07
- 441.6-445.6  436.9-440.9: 1.11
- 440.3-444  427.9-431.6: 1.13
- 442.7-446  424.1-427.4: 1.13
